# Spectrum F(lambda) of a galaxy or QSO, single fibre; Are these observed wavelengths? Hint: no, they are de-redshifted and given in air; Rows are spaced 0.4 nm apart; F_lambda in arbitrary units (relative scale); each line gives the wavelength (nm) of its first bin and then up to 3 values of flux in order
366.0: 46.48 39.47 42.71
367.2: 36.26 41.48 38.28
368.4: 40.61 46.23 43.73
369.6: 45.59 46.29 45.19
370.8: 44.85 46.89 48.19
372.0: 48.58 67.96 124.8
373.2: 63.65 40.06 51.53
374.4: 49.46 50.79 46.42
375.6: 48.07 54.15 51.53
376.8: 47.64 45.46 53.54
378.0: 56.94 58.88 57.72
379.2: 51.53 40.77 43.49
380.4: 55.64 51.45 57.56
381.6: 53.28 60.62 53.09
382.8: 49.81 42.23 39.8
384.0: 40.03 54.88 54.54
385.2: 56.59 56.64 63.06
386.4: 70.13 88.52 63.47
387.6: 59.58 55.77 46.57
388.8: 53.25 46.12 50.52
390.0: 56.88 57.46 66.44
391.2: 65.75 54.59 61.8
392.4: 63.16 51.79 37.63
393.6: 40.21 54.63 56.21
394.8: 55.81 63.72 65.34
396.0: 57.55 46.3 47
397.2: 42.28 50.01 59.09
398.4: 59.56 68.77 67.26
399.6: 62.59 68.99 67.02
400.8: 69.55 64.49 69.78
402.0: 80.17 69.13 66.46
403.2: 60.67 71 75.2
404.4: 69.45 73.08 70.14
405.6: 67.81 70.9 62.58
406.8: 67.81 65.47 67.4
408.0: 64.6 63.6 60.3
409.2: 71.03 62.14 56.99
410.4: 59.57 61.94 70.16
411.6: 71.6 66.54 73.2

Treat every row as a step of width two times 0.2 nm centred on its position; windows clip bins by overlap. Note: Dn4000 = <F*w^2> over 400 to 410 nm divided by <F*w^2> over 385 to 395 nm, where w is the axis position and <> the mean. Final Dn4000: 1.27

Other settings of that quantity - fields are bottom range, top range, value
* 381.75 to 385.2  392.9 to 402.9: 1.29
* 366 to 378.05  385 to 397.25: 1.25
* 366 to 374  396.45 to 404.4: 1.50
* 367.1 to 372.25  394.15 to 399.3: 1.47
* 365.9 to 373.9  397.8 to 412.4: 1.60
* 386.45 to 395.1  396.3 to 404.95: 1.19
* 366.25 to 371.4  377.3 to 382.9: 1.31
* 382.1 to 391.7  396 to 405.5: 1.23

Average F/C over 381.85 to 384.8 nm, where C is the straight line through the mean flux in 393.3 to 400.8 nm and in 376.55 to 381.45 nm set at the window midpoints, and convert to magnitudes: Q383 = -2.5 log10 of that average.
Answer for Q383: 0.09 mag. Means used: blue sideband 51.7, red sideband 57.4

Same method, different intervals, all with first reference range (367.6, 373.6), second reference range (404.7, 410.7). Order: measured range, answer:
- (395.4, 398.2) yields 0.17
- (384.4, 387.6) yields -0.10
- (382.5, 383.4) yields 0.21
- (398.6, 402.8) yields -0.09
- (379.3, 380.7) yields 0.18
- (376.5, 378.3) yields 0.08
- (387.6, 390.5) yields 0.12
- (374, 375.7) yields 0.11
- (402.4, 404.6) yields -0.08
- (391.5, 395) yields 0.15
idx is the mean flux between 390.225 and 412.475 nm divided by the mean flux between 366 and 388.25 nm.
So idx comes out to 1.20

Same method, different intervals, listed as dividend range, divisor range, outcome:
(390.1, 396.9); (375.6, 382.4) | 1.06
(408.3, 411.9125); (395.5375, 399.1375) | 1.16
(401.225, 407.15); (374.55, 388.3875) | 1.29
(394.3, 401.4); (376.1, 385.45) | 1.16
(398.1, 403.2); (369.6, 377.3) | 1.26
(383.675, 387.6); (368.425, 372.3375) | 1.29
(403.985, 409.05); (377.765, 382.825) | 1.26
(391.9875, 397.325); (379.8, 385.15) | 1.05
